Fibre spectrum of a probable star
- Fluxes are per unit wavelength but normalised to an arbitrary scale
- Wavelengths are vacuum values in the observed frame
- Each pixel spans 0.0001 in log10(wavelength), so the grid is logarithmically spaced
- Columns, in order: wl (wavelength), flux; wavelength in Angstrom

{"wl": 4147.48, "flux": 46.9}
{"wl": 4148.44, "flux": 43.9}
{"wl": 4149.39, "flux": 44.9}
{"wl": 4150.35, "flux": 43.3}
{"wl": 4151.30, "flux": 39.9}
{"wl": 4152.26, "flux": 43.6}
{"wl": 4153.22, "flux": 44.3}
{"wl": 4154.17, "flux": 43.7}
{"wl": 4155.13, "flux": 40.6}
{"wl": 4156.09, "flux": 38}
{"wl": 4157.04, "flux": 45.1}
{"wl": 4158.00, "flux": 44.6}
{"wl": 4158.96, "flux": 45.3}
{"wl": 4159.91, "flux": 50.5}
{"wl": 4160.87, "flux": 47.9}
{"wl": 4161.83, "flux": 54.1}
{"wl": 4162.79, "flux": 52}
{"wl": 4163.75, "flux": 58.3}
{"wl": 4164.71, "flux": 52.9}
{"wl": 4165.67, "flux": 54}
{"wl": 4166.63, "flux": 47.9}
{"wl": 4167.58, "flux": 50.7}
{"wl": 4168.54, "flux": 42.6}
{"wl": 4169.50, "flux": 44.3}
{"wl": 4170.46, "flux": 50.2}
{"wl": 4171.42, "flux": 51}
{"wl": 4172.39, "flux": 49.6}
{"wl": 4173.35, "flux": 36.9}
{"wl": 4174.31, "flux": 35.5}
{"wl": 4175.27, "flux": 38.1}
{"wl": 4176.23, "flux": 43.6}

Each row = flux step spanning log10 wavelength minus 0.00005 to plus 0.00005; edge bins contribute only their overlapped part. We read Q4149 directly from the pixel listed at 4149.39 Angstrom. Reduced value 44.9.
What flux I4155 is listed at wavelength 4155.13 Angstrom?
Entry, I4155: 40.6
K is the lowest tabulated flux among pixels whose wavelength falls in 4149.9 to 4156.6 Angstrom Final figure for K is 38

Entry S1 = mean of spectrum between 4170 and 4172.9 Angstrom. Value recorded 50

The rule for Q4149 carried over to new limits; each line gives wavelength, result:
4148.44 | 43.9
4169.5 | 44.3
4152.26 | 43.6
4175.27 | 38.1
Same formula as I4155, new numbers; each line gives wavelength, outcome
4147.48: 46.9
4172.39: 49.6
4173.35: 36.9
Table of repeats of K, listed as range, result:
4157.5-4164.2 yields 44.6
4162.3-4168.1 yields 47.9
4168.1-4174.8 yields 35.5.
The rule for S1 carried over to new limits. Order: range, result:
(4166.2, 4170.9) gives 47.2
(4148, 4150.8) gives 44.1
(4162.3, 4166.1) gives 54.2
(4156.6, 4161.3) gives 46.7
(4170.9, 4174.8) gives 43.2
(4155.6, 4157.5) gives 41.6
